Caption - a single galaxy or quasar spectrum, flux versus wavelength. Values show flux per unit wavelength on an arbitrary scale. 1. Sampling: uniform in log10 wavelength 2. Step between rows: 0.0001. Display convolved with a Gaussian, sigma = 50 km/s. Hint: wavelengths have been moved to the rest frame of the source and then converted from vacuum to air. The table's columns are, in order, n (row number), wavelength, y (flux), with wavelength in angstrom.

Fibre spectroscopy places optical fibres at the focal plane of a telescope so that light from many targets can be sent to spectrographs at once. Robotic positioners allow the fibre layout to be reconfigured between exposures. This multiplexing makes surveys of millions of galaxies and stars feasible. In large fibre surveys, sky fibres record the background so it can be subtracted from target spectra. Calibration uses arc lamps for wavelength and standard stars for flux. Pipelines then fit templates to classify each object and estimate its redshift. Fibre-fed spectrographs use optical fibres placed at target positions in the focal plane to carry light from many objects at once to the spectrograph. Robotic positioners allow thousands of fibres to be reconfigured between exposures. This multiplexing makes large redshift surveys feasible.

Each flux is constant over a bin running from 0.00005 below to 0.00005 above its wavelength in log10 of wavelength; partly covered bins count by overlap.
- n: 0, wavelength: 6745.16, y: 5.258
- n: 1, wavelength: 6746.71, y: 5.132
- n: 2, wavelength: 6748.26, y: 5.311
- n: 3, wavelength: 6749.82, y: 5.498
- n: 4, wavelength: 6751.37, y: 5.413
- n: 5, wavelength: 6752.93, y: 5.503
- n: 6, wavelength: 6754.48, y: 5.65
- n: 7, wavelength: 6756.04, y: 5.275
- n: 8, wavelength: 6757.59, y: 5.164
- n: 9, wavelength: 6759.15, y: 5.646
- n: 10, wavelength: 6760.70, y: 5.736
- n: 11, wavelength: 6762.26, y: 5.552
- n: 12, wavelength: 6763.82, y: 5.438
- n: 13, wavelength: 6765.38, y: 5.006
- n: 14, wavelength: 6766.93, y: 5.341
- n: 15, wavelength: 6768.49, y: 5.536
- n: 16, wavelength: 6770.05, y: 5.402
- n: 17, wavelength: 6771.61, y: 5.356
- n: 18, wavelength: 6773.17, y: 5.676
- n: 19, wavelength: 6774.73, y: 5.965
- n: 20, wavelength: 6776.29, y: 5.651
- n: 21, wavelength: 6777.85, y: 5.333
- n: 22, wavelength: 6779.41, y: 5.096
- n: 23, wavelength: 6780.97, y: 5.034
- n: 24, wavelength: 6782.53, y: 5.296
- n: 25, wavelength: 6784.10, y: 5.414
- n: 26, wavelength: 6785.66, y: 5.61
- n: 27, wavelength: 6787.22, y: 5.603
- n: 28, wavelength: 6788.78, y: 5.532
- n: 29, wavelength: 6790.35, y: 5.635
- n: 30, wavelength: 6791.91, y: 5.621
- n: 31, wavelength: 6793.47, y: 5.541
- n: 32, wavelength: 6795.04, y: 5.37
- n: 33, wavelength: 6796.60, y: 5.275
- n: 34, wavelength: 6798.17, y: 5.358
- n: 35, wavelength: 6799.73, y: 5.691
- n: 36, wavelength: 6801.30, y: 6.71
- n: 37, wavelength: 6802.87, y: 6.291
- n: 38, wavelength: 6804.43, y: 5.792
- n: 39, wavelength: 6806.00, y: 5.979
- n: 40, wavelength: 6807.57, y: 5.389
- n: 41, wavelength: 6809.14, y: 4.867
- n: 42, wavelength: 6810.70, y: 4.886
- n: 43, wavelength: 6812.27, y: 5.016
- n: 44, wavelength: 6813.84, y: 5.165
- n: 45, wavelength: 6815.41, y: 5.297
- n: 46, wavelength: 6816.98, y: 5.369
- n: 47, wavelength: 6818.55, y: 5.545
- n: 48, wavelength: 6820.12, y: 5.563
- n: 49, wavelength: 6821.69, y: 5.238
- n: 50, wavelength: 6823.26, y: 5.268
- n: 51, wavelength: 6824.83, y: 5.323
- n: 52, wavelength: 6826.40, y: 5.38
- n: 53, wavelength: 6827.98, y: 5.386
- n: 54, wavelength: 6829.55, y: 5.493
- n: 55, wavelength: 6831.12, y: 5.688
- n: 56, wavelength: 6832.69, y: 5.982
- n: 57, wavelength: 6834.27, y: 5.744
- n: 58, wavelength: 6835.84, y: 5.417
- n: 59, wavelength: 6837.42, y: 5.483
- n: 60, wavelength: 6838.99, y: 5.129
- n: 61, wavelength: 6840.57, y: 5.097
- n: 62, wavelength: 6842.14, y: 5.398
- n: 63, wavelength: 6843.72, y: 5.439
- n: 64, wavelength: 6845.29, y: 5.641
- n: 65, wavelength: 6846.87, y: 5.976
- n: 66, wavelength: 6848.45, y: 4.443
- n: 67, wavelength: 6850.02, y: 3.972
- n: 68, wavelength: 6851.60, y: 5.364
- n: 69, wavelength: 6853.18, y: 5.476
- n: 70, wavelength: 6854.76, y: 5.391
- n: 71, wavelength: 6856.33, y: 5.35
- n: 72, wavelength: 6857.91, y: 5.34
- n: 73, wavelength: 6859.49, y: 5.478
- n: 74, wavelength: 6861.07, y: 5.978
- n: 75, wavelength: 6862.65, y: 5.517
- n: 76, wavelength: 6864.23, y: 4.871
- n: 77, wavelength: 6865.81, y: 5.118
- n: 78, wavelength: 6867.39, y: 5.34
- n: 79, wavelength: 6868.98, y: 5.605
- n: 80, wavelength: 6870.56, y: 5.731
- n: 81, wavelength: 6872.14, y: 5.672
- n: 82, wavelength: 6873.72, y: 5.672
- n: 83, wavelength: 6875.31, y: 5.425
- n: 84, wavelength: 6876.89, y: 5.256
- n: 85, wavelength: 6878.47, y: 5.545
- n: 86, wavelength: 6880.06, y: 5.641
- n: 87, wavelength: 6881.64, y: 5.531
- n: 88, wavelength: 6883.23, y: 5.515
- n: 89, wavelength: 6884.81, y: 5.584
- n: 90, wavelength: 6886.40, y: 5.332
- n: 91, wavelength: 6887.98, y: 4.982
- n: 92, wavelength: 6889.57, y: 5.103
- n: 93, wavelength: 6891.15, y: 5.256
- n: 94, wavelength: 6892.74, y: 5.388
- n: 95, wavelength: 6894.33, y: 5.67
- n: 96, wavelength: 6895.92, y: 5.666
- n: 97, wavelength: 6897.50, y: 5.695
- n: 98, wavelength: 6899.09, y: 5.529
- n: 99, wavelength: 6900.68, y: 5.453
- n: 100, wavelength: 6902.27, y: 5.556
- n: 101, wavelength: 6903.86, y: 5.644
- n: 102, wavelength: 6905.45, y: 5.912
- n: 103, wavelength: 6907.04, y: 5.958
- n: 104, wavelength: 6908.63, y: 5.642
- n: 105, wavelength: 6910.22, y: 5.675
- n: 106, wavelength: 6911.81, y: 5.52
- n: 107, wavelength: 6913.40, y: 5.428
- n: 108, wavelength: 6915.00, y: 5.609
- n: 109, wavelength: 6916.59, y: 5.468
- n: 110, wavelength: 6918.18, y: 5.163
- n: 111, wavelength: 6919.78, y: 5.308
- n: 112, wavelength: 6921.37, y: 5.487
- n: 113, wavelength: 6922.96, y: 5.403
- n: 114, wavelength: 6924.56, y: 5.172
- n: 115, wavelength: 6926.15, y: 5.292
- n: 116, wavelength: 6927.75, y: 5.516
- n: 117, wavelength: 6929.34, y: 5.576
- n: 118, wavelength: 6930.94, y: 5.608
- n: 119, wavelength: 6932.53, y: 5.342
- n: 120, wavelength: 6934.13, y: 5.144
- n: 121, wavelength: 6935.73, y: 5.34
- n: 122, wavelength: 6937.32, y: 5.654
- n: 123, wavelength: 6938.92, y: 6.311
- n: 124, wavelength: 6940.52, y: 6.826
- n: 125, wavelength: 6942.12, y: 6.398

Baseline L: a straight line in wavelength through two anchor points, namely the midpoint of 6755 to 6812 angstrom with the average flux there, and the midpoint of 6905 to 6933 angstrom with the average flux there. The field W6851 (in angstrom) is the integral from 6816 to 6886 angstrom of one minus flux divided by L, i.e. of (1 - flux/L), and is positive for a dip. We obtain 1.06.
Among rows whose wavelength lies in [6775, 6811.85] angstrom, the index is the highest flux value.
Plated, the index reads 6.71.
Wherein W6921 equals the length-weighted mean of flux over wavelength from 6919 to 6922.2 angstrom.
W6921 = 5.41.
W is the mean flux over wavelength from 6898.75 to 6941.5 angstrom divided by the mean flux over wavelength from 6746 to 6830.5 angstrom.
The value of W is 1.0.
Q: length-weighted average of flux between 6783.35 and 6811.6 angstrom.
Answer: 5.59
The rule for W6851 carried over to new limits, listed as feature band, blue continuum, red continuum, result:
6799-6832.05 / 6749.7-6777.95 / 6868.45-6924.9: 0.00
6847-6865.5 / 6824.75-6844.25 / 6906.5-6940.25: 0.85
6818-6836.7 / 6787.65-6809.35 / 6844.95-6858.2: -0.32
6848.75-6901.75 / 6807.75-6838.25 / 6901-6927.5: 0.53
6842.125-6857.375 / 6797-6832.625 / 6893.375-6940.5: 0.77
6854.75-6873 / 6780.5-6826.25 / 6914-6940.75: 0.13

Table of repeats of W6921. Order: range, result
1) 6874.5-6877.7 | 5.34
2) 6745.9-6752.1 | 5.34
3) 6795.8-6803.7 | 5.87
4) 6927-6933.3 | 5.52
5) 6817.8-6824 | 5.41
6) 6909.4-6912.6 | 5.6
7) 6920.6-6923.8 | 5.44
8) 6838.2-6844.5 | 5.27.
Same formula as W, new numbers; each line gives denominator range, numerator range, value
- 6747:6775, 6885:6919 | 1.01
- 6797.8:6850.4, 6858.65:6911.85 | 1.01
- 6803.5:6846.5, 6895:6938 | 1.02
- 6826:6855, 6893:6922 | 1.04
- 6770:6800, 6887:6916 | 1.01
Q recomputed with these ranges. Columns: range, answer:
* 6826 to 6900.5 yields 5.42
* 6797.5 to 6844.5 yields 5.48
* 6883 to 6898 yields 5.41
